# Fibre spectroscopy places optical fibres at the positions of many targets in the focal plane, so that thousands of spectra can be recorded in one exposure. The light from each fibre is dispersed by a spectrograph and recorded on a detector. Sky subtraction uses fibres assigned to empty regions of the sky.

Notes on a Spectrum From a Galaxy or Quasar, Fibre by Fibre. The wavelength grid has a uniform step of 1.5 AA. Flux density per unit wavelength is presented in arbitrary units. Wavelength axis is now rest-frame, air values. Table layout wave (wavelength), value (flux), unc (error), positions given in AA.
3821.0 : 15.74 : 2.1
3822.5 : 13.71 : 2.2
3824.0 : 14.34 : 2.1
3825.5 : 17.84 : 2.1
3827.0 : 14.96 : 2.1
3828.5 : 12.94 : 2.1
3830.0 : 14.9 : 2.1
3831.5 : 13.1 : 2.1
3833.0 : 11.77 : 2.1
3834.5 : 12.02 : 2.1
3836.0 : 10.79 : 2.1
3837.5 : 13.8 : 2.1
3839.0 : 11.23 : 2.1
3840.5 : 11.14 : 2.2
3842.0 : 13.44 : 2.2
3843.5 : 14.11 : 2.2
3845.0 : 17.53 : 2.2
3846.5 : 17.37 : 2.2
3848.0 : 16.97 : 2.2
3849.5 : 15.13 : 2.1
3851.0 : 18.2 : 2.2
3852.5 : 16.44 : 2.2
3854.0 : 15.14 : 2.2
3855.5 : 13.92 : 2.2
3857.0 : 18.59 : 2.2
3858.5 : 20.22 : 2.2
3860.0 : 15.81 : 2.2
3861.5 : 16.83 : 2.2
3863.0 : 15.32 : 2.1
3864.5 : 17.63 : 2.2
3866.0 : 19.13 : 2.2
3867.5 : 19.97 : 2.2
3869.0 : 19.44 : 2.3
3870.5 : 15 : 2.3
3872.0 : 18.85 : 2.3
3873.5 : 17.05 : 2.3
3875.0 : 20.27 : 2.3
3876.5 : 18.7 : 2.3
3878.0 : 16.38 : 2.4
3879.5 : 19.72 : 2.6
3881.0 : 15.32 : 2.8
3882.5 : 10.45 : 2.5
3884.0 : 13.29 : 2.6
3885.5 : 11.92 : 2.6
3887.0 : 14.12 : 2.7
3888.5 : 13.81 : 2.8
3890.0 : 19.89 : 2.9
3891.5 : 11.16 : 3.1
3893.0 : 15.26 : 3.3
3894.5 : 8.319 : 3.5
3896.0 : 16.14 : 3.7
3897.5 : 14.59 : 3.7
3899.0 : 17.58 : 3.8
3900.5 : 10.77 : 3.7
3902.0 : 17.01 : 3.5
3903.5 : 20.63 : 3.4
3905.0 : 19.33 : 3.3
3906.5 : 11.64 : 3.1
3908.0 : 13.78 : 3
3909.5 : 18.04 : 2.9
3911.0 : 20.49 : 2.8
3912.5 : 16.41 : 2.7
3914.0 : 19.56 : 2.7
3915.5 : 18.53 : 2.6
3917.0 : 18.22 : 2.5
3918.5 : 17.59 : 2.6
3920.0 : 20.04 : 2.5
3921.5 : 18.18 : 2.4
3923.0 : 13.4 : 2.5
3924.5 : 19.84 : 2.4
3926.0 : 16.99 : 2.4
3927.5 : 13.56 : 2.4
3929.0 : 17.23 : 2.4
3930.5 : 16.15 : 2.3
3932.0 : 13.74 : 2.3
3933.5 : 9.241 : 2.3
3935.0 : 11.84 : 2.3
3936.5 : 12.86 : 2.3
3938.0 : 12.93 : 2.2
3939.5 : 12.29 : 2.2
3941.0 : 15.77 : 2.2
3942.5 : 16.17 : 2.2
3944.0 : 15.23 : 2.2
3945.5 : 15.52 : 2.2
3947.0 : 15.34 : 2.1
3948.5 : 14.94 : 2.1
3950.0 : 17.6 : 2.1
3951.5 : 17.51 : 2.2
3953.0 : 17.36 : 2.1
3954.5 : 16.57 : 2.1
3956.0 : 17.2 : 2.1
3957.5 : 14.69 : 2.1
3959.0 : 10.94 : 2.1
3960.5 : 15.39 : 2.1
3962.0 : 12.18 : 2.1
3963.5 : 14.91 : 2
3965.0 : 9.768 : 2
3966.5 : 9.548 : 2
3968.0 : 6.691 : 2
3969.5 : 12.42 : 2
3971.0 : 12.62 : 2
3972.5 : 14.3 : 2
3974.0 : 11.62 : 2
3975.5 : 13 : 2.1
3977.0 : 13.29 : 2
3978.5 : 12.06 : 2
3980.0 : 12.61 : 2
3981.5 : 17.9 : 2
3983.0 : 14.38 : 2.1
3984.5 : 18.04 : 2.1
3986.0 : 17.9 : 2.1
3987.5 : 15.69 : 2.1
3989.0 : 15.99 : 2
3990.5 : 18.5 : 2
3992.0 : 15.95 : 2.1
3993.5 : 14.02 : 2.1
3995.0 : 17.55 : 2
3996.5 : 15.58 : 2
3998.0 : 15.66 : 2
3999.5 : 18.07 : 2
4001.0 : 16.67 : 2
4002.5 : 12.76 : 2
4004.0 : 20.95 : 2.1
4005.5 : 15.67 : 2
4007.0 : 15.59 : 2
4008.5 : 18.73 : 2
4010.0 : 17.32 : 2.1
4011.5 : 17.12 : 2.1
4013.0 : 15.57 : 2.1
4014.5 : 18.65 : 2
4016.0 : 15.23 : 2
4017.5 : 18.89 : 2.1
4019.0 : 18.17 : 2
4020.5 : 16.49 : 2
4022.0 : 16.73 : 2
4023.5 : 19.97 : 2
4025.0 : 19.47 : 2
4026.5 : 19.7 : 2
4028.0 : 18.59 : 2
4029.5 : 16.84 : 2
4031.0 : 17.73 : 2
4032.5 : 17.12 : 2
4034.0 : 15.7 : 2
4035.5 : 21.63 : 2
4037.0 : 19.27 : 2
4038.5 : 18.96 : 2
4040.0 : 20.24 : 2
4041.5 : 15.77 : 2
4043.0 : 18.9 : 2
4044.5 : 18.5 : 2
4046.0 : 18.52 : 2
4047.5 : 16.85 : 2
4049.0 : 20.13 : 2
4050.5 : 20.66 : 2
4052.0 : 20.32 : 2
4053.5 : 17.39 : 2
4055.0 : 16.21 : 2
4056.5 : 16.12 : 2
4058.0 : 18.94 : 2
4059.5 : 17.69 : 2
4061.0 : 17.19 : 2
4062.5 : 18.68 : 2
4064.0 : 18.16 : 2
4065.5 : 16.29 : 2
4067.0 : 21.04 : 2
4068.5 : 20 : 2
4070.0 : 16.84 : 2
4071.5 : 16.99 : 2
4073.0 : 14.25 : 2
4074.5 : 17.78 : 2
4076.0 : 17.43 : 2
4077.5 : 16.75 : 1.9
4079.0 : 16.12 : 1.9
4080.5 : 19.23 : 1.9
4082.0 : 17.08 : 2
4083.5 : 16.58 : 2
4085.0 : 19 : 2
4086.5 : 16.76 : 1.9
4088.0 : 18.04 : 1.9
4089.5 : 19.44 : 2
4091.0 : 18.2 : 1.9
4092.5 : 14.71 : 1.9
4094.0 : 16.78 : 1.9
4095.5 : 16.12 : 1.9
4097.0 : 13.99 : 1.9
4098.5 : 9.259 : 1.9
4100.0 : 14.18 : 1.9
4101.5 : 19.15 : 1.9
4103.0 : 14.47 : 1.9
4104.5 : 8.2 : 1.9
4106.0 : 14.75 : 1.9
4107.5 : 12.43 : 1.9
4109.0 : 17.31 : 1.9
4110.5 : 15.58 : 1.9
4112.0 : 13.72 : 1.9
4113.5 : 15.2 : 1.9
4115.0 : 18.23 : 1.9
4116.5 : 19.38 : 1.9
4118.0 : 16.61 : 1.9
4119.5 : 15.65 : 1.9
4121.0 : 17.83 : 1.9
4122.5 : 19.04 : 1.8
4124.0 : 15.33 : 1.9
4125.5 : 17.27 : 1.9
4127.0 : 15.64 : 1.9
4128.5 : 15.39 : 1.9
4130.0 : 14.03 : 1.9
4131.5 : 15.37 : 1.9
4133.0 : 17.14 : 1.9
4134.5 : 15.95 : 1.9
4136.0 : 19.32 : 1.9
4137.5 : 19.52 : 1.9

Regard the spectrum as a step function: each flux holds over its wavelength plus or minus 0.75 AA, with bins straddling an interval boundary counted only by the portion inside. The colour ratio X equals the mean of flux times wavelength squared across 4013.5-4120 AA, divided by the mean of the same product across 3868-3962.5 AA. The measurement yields 1.2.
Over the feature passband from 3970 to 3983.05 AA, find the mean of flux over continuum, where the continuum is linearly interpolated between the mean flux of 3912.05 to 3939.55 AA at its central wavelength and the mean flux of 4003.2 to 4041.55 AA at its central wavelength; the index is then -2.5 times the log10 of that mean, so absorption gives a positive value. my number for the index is 0.25 mag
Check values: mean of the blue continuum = 15.8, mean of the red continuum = 18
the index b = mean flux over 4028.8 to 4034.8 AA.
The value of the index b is 16.9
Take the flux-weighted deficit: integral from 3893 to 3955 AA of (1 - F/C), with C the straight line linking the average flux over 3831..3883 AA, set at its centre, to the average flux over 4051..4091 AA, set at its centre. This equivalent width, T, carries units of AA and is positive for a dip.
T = 2.6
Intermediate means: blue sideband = 15.9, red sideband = 17.7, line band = 15.8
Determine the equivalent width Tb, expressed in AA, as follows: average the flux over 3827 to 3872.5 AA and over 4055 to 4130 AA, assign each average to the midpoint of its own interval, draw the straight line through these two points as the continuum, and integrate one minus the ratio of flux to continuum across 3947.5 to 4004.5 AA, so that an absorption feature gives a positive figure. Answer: 4.48 AA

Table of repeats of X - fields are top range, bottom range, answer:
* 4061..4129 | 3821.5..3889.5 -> 1.19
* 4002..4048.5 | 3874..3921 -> 1.18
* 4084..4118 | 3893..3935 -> 1.07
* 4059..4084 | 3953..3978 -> 1.43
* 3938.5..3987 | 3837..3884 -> 0.92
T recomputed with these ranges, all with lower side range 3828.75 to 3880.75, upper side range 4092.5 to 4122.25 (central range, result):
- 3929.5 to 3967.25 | 3.57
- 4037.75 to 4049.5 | -2.28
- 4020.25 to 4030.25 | -1.83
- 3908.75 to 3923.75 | -2.10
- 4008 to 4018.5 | -1.22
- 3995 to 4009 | -0.96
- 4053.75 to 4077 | -3.29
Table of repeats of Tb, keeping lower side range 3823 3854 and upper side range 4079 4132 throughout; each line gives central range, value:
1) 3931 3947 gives 1.4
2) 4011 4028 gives -2.6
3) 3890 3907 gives -0.3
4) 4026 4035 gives -1.2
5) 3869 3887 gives -1.8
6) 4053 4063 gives -1.1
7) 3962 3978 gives 3.5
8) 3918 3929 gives -1.6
